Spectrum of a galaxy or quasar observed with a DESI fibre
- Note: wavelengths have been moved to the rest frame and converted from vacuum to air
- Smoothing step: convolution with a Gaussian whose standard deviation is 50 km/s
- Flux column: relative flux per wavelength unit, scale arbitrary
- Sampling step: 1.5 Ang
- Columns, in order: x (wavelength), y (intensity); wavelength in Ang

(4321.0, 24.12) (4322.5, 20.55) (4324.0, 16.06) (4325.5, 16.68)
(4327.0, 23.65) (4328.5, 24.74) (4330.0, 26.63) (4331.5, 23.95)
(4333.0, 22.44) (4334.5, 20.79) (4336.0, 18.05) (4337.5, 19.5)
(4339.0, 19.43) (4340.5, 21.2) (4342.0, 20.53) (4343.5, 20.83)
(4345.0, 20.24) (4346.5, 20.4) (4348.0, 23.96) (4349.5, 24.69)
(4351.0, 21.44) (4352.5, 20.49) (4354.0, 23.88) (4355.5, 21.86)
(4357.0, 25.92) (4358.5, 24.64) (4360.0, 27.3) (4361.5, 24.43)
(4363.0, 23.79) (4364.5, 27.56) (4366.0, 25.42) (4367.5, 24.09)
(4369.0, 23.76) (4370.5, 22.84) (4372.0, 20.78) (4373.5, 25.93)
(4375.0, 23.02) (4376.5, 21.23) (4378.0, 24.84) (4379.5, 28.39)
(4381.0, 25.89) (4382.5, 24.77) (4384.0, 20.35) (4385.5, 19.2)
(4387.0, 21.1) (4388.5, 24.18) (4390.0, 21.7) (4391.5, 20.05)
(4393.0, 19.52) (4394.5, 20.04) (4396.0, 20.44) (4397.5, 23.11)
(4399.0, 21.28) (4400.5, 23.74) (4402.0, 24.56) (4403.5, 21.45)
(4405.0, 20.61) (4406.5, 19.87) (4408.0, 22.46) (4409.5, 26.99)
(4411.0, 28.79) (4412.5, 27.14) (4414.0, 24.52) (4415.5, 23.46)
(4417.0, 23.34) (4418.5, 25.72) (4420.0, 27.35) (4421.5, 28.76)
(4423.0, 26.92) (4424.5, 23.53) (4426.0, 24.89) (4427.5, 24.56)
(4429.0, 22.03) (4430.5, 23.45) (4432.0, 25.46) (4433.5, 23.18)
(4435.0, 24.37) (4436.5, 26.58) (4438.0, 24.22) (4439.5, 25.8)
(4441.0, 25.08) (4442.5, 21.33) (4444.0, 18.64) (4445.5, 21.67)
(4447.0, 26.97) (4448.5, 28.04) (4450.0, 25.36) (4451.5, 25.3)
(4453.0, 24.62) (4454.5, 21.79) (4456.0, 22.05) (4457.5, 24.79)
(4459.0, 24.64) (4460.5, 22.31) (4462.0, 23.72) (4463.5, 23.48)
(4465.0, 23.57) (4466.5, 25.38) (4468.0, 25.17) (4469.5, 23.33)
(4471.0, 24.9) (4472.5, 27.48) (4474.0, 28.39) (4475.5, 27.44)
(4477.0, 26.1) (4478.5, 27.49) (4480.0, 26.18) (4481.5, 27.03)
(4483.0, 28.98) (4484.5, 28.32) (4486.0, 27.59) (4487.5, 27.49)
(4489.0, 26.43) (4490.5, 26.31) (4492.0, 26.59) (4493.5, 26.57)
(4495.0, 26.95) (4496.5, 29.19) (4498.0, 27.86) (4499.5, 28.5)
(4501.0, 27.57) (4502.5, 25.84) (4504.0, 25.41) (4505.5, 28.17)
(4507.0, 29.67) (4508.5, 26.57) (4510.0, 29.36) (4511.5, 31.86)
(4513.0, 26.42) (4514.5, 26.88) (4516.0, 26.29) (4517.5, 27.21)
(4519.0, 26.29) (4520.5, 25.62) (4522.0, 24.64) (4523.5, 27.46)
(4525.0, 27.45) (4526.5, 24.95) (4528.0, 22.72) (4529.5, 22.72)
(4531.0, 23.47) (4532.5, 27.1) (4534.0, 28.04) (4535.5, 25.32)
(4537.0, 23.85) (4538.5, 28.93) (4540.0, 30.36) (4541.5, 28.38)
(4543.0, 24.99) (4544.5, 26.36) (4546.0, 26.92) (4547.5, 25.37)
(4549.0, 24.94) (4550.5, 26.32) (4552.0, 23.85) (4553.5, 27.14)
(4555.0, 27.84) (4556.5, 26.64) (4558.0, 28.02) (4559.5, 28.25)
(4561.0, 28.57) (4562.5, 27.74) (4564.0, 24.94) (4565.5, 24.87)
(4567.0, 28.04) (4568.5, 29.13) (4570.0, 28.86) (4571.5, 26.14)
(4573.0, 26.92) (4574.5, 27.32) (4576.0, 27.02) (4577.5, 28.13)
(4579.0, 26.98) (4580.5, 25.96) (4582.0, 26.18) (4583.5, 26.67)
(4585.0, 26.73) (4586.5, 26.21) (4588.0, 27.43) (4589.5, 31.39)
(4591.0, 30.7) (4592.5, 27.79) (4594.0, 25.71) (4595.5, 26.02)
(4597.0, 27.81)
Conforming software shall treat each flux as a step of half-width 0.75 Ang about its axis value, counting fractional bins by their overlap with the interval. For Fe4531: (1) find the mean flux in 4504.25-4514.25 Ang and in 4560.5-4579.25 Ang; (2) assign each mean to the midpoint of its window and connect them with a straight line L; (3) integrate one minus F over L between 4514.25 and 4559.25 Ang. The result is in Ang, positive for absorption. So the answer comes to 2.71 Ang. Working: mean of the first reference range 28.4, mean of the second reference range 27.3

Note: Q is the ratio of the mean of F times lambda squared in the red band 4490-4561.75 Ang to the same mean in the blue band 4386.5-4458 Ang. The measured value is 1.2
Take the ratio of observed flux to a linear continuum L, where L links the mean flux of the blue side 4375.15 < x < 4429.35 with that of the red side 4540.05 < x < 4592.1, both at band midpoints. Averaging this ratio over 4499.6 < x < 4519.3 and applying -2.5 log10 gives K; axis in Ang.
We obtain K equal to -0.07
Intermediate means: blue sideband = 23.5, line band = 27.6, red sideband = 27.1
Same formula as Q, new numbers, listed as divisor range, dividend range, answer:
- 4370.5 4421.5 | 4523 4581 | 1.23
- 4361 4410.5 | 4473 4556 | 1.24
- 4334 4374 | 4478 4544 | 1.27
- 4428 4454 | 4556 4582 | 1.19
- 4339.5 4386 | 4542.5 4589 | 1.26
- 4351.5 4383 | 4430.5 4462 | 1.03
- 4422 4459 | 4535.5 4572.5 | 1.17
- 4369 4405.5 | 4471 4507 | 1.27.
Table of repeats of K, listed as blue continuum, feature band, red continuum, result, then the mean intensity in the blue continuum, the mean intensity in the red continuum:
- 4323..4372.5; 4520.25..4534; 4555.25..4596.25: 0.04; 22.5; 27.4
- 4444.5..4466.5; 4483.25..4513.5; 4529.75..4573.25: -0.10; 24.1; 26.8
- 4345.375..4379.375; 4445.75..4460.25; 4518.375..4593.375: 0.02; 23.8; 26.8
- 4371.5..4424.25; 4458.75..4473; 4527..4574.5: 0.02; 23.5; 26.5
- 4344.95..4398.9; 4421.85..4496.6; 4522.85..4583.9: -0.02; 23.1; 26.6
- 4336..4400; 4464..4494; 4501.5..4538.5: -0.05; 22.7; 26.4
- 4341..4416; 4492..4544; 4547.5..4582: -0.04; 23.1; 26.9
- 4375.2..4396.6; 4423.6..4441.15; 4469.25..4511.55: 0.01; 22.3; 27.3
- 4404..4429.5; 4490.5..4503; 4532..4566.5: -0.06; 24.8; 26.7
